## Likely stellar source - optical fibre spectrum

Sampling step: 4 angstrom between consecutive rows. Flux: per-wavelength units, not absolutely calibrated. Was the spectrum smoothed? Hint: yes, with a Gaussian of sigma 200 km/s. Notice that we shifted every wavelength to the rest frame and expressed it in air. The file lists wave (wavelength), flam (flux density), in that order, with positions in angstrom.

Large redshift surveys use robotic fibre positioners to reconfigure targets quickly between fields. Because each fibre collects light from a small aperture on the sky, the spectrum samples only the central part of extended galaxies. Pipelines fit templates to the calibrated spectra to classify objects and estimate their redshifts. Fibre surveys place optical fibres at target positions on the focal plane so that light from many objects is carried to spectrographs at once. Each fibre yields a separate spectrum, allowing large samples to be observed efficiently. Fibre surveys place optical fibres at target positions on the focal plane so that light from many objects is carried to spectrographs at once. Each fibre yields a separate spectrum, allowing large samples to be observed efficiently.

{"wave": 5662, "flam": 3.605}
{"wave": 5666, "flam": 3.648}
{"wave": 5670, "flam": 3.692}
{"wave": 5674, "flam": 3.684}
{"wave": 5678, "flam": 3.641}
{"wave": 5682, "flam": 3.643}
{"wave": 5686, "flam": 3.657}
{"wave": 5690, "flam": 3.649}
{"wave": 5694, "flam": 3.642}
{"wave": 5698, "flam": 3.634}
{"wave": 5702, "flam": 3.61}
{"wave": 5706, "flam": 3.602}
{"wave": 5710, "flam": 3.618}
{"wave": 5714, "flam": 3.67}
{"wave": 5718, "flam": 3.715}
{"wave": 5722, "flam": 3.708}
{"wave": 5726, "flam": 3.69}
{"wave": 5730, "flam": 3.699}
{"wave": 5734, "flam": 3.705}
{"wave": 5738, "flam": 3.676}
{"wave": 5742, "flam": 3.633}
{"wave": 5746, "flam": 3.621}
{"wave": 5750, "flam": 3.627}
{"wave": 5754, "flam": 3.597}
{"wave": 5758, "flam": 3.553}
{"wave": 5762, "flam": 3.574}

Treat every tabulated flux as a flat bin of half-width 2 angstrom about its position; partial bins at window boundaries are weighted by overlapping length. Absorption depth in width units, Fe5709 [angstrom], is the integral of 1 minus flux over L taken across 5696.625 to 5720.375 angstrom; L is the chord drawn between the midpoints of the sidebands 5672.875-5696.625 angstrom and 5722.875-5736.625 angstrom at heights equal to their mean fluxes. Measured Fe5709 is 0.2 angstrom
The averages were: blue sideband 3.65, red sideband 3.7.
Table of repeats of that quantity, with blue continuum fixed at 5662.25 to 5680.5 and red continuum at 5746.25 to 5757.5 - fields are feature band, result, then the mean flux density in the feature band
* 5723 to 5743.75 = -0.4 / 3.68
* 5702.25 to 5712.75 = 0.1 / 3.61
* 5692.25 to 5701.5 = 0.0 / 3.63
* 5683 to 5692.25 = 0.0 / 3.65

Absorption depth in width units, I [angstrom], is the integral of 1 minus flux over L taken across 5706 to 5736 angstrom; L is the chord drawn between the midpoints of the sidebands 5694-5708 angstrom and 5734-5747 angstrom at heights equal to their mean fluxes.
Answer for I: -0.4 angstrom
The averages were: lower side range 3.62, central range 3.68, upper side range 3.65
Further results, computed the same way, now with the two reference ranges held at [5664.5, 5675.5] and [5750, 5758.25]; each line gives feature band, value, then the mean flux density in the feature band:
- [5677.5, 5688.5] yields 0.0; 3.65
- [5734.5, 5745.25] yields -0.2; 3.66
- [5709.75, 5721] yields -0.1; 3.68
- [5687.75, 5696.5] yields 0.0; 3.65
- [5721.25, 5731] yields -0.2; 3.7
